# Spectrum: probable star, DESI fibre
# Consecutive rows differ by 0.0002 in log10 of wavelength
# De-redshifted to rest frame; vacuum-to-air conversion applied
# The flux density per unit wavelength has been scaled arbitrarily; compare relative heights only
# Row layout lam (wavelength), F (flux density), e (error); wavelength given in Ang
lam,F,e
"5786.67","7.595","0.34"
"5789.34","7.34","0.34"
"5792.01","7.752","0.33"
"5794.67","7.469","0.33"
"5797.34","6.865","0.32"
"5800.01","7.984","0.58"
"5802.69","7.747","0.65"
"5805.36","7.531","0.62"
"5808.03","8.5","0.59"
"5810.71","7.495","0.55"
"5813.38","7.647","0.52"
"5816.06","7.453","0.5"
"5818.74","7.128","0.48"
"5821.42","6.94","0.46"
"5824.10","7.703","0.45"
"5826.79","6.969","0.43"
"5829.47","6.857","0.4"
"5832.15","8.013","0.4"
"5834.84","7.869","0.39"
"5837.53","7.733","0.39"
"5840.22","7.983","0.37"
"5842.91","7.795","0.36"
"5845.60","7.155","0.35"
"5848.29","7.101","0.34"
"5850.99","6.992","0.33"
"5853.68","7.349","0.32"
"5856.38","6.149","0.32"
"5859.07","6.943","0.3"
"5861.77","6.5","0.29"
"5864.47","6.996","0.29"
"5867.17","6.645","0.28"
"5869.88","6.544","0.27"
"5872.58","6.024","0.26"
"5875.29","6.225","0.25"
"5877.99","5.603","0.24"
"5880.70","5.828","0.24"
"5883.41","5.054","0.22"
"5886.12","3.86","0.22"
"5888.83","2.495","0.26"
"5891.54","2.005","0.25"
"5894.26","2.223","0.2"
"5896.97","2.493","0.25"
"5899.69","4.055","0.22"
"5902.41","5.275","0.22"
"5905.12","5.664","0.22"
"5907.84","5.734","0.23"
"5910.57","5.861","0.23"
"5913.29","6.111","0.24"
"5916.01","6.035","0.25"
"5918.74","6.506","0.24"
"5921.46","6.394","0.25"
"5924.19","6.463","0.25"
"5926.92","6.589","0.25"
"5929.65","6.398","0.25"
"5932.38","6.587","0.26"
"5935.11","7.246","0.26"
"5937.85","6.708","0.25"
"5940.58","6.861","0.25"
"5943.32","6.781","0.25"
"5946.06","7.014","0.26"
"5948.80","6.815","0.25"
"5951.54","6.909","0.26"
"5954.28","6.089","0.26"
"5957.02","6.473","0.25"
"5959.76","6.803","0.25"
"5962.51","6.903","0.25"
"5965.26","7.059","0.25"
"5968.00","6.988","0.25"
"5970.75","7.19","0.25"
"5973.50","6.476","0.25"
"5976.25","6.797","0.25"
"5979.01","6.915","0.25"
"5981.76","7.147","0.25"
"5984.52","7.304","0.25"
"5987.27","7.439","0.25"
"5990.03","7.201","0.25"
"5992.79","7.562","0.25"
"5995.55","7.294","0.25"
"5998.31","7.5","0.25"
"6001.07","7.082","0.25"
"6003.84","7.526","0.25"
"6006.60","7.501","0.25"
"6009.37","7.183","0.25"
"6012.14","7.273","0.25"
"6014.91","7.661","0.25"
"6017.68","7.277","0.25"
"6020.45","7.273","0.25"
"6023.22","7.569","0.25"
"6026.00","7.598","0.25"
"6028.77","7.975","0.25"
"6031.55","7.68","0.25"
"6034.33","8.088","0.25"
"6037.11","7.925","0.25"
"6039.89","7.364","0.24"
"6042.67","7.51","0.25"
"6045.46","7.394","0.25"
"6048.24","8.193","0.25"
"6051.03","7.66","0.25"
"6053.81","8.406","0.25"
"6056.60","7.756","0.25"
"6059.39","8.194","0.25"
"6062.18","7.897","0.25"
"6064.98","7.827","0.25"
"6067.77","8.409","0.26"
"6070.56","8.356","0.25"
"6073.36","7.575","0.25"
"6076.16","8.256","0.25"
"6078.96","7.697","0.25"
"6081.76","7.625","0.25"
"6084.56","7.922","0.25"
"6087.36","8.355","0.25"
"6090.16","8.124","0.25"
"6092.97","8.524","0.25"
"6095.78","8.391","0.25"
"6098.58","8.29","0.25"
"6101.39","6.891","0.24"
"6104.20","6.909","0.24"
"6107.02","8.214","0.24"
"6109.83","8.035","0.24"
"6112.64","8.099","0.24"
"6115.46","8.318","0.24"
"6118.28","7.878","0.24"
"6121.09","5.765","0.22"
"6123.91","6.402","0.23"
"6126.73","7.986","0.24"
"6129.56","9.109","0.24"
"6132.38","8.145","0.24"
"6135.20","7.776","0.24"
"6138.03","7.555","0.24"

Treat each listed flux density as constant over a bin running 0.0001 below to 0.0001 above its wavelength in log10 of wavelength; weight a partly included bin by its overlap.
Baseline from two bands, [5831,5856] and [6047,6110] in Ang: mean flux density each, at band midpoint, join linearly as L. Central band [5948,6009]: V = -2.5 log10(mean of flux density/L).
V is 0.11 mag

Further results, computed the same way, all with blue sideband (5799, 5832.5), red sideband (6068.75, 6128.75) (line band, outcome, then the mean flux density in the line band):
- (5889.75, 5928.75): 0.44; 5.09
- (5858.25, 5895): 0.40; 5.23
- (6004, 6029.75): 0.04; 7.48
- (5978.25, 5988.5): 0.07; 7.22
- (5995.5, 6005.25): 0.05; 7.36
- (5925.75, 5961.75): 0.14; 6.72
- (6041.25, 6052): 0.01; 7.69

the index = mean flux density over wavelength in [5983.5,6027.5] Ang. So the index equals 7.39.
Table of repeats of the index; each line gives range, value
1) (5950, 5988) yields 6.88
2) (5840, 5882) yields 6.71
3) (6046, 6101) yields 8.05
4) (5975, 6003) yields 7.23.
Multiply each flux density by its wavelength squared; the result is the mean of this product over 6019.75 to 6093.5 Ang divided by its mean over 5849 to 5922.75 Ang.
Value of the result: 1.5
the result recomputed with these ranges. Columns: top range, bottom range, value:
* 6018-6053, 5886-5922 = 1.74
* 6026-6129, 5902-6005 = 1.21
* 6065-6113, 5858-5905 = 1.71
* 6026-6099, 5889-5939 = 1.55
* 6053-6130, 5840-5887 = 1.31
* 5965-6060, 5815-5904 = 1.29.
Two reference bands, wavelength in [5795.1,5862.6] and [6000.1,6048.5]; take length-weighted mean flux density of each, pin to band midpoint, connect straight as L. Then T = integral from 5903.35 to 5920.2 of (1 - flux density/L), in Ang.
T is 3.35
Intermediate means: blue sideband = 7.38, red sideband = 7.55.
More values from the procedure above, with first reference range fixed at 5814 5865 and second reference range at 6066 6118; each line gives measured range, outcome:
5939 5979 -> 4.2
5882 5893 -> 6.0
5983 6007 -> 1.1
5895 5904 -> 4.3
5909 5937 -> 4.0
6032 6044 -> 0.2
